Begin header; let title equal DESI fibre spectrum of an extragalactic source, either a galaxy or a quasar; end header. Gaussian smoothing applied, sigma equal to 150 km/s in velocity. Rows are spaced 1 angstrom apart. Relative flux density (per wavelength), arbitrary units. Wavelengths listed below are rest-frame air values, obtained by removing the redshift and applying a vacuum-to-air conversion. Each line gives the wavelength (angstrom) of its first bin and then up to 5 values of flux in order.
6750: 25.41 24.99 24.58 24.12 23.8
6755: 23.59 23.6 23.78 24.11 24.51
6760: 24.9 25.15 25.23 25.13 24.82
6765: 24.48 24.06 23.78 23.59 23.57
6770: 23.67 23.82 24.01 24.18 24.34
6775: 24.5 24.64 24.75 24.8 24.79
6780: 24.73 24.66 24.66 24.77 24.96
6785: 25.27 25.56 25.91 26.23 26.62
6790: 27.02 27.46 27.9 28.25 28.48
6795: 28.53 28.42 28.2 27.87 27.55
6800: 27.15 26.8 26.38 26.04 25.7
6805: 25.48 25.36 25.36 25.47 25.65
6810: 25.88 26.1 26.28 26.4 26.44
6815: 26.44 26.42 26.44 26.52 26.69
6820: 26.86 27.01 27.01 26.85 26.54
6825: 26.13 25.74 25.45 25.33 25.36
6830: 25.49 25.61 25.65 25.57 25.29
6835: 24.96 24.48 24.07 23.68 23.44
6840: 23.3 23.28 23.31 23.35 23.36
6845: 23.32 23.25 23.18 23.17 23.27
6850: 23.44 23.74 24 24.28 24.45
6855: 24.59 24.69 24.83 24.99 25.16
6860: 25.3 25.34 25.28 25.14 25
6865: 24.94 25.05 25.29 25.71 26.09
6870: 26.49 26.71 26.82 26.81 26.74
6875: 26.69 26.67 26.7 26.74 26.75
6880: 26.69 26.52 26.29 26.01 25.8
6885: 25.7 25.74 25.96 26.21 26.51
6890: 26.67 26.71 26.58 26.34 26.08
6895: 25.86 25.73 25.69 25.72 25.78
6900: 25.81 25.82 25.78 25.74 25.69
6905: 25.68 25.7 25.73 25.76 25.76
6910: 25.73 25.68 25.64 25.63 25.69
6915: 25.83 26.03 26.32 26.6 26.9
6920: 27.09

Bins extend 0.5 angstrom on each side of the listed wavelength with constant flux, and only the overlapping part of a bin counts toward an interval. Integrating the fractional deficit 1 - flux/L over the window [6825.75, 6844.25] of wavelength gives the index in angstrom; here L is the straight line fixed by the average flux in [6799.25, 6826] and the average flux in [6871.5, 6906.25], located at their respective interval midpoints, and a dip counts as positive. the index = 1.19 angstrom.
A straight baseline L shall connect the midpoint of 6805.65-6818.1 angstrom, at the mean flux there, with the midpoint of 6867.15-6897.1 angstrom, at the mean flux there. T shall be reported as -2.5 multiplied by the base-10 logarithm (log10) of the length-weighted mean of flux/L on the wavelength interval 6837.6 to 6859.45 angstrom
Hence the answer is 0.10 mag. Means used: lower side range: 26.1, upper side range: 26.3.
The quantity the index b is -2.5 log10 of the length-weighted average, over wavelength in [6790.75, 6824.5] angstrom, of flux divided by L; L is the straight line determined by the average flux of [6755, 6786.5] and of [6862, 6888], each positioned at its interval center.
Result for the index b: -0.07 mag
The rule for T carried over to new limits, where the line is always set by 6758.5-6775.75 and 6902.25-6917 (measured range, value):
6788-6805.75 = -0.11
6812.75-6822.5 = -0.08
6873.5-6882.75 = -0.05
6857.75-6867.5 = 0.01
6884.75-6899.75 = -0.02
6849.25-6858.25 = 0.04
